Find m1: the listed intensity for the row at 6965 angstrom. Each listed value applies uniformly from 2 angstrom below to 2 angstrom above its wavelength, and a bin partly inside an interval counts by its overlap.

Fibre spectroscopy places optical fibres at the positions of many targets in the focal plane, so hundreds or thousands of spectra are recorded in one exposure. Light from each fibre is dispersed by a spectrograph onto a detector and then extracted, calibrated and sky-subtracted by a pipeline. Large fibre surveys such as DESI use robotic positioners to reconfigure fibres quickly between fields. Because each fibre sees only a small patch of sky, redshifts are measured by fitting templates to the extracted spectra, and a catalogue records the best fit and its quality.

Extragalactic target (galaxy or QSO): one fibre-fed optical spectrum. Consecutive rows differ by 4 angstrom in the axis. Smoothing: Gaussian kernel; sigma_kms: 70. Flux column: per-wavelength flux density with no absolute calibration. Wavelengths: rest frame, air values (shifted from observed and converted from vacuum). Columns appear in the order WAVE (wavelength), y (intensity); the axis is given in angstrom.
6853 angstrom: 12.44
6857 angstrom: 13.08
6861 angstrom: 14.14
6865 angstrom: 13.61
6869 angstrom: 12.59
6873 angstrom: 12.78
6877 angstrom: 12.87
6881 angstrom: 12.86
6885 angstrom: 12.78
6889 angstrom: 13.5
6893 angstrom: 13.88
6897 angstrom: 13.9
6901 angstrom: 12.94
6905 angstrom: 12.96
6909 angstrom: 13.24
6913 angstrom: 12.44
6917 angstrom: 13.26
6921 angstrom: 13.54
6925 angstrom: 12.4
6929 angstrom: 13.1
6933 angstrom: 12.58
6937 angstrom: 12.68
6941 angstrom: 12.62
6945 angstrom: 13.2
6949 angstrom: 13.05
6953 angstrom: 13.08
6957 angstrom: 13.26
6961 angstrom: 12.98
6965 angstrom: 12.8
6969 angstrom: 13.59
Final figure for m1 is 12.8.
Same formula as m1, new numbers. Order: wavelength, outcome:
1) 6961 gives 12.98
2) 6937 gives 12.68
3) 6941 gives 12.62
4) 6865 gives 13.61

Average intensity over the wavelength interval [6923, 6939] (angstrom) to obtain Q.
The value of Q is 12.7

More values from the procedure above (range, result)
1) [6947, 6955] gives 13.1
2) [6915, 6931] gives 13.1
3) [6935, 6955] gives 12.9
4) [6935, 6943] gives 12.6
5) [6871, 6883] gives 12.8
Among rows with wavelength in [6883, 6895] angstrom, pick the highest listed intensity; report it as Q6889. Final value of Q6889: 13.88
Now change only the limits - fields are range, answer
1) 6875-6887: 12.87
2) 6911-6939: 13.54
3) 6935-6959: 13.26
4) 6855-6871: 14.14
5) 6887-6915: 13.9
